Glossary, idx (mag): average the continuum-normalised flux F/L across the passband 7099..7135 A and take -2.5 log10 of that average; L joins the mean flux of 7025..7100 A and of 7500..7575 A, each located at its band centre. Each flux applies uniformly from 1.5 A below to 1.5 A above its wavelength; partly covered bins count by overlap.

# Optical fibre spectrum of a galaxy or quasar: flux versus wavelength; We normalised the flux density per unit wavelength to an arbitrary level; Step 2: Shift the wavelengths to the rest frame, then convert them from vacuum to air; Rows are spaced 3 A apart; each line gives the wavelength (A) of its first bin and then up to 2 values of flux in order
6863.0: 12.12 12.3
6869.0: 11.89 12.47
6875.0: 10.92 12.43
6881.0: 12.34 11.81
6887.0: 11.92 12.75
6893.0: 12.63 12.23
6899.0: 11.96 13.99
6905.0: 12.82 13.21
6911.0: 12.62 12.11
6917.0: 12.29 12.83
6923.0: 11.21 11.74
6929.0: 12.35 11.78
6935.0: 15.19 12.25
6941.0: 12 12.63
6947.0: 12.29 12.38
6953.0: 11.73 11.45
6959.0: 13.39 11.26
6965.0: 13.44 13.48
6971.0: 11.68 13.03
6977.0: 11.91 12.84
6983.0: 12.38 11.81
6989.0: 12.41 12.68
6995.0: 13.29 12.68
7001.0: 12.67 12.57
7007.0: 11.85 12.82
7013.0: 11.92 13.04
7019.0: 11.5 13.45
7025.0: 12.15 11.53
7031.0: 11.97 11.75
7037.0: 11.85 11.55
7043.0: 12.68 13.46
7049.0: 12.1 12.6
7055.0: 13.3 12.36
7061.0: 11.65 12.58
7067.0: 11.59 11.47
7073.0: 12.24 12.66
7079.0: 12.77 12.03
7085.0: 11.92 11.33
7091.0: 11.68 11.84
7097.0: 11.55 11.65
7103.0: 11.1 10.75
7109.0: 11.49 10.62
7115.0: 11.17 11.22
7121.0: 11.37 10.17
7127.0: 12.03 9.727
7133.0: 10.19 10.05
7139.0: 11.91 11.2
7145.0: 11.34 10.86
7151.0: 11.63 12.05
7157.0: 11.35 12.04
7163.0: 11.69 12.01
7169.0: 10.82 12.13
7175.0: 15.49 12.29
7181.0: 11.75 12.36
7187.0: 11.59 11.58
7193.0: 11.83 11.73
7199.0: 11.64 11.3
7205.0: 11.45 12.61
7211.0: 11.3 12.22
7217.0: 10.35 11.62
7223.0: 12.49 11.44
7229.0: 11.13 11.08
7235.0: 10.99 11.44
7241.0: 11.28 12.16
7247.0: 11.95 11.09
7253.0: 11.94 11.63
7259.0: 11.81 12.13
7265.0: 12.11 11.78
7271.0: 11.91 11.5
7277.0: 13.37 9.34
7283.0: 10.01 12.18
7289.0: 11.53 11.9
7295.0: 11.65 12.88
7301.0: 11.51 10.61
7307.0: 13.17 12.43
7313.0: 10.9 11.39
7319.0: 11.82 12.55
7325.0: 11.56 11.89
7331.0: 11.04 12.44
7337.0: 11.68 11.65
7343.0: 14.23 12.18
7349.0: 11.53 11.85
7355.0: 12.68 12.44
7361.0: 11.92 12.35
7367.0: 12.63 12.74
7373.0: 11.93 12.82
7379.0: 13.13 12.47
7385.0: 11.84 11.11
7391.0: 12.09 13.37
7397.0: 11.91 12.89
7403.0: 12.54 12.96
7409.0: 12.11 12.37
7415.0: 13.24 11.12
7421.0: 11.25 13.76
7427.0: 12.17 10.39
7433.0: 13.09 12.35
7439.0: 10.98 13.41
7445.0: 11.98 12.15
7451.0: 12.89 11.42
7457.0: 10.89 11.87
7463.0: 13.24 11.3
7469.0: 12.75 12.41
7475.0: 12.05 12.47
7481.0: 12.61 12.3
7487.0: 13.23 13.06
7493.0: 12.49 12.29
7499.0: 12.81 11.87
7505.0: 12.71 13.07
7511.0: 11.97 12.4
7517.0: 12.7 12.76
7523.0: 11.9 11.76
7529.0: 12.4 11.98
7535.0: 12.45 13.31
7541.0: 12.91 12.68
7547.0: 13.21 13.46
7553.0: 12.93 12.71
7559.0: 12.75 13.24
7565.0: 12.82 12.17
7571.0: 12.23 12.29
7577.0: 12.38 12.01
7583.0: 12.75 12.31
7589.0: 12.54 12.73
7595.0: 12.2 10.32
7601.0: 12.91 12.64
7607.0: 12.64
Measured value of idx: 0.11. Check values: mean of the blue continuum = 12.1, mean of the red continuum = 12.6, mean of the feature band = 10.9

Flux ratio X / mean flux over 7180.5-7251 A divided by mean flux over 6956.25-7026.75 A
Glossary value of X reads 0.93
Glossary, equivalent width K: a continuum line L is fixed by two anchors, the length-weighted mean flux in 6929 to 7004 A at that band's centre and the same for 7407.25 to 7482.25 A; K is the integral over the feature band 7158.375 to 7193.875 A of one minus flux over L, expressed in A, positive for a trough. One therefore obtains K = 0.7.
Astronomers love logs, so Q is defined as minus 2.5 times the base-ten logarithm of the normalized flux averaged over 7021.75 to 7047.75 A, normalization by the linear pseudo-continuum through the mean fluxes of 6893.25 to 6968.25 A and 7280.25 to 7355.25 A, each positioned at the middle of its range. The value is 0.01 mag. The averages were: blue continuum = 12.5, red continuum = 11.8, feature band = 12.2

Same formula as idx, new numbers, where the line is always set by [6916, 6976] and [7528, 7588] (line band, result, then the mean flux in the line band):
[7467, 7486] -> 0.02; 12.4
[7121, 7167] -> 0.12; 11.2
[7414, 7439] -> 0.05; 12.1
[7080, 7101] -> 0.07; 11.7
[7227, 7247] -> 0.10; 11.4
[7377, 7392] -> 0.04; 12.2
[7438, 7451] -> 0.03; 12.3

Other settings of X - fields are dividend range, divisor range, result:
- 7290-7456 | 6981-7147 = 1.02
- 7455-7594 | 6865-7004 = 1.01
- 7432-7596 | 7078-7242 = 1.08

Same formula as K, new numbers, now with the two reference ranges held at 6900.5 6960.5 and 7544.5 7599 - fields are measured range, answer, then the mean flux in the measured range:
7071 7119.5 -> 3.5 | 11.6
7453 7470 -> 0.8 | 11.9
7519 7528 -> 0.3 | 12.1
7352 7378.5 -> 0.2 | 12.4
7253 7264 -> 0.6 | 11.9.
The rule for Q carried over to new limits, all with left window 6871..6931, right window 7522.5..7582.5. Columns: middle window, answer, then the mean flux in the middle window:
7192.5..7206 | 0.08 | 11.6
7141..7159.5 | 0.09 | 11.4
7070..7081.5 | 0.00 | 12.4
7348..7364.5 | 0.03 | 12.1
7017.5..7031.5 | 0.02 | 12.1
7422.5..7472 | 0.03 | 12.2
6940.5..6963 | 0.02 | 12.2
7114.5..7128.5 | 0.11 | 11.2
